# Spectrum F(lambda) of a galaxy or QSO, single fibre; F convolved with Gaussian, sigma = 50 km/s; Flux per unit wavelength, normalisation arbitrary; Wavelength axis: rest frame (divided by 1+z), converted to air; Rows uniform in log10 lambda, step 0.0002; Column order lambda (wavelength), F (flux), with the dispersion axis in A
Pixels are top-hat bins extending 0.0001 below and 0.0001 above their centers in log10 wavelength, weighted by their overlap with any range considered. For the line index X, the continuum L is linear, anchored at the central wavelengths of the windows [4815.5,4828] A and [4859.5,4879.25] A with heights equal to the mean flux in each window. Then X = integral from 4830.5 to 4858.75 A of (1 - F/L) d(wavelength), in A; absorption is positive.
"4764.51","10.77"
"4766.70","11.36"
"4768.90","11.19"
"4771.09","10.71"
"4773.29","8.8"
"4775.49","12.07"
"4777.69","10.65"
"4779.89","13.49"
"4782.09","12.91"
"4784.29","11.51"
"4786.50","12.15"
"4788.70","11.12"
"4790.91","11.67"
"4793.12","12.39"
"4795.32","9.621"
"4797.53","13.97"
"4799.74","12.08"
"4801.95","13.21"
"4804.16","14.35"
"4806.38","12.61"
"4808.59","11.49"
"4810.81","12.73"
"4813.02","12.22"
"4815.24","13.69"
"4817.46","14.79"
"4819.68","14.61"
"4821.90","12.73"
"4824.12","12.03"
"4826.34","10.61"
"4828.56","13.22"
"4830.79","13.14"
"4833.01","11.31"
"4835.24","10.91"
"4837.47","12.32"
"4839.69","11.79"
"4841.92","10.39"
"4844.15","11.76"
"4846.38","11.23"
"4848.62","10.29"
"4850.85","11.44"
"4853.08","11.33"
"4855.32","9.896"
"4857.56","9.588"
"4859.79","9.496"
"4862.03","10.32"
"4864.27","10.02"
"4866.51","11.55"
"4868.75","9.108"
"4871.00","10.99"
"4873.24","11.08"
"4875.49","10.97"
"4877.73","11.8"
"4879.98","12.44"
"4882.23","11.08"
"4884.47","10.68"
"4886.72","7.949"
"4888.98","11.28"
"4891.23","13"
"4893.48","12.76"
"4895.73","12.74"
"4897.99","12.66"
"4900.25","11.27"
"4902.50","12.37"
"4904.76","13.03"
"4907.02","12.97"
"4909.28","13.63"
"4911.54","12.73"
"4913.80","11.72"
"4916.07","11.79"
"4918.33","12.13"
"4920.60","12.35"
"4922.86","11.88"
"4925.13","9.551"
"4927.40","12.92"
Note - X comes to 1.9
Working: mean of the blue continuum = 13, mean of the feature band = 11.1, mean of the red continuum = 10.7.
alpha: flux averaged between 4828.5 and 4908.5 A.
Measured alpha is 11.3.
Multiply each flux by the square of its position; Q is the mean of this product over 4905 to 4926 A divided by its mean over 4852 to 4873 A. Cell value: 1.2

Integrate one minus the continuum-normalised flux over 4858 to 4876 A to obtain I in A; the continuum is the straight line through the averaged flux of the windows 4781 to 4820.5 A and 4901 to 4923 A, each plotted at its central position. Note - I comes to 3.1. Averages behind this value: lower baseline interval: 12.6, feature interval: 10.4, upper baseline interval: 12.5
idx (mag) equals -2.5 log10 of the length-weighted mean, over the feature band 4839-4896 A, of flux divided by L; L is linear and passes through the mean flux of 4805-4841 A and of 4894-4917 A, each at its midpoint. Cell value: 0.15 mag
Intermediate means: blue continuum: 12.5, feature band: 10.9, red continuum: 12.5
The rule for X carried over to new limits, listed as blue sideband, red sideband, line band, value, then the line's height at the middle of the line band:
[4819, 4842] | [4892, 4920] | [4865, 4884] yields 1.9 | 12.3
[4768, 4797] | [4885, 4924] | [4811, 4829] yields -2.0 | 11.7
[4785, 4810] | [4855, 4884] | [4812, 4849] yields -2.2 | 11.5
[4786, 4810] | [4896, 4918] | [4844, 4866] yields 3.3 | 12.4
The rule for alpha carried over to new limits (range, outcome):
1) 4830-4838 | 11.8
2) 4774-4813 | 12.2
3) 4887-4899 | 12.2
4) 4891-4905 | 12.5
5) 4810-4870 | 11.6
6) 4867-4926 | 11.7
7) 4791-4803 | 12.2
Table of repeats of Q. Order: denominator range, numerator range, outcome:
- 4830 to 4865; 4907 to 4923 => 1.16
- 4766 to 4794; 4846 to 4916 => 1.03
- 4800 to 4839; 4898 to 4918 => 1.02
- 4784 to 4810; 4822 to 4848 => 0.97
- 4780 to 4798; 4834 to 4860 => 0.94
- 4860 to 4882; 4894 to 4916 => 1.17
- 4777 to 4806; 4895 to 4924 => 1.06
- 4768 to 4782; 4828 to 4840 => 1.10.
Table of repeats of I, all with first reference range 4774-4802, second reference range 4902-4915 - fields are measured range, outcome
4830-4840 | 0.34 A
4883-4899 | 1.36 A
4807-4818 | -0.67 A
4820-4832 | -0.26 A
